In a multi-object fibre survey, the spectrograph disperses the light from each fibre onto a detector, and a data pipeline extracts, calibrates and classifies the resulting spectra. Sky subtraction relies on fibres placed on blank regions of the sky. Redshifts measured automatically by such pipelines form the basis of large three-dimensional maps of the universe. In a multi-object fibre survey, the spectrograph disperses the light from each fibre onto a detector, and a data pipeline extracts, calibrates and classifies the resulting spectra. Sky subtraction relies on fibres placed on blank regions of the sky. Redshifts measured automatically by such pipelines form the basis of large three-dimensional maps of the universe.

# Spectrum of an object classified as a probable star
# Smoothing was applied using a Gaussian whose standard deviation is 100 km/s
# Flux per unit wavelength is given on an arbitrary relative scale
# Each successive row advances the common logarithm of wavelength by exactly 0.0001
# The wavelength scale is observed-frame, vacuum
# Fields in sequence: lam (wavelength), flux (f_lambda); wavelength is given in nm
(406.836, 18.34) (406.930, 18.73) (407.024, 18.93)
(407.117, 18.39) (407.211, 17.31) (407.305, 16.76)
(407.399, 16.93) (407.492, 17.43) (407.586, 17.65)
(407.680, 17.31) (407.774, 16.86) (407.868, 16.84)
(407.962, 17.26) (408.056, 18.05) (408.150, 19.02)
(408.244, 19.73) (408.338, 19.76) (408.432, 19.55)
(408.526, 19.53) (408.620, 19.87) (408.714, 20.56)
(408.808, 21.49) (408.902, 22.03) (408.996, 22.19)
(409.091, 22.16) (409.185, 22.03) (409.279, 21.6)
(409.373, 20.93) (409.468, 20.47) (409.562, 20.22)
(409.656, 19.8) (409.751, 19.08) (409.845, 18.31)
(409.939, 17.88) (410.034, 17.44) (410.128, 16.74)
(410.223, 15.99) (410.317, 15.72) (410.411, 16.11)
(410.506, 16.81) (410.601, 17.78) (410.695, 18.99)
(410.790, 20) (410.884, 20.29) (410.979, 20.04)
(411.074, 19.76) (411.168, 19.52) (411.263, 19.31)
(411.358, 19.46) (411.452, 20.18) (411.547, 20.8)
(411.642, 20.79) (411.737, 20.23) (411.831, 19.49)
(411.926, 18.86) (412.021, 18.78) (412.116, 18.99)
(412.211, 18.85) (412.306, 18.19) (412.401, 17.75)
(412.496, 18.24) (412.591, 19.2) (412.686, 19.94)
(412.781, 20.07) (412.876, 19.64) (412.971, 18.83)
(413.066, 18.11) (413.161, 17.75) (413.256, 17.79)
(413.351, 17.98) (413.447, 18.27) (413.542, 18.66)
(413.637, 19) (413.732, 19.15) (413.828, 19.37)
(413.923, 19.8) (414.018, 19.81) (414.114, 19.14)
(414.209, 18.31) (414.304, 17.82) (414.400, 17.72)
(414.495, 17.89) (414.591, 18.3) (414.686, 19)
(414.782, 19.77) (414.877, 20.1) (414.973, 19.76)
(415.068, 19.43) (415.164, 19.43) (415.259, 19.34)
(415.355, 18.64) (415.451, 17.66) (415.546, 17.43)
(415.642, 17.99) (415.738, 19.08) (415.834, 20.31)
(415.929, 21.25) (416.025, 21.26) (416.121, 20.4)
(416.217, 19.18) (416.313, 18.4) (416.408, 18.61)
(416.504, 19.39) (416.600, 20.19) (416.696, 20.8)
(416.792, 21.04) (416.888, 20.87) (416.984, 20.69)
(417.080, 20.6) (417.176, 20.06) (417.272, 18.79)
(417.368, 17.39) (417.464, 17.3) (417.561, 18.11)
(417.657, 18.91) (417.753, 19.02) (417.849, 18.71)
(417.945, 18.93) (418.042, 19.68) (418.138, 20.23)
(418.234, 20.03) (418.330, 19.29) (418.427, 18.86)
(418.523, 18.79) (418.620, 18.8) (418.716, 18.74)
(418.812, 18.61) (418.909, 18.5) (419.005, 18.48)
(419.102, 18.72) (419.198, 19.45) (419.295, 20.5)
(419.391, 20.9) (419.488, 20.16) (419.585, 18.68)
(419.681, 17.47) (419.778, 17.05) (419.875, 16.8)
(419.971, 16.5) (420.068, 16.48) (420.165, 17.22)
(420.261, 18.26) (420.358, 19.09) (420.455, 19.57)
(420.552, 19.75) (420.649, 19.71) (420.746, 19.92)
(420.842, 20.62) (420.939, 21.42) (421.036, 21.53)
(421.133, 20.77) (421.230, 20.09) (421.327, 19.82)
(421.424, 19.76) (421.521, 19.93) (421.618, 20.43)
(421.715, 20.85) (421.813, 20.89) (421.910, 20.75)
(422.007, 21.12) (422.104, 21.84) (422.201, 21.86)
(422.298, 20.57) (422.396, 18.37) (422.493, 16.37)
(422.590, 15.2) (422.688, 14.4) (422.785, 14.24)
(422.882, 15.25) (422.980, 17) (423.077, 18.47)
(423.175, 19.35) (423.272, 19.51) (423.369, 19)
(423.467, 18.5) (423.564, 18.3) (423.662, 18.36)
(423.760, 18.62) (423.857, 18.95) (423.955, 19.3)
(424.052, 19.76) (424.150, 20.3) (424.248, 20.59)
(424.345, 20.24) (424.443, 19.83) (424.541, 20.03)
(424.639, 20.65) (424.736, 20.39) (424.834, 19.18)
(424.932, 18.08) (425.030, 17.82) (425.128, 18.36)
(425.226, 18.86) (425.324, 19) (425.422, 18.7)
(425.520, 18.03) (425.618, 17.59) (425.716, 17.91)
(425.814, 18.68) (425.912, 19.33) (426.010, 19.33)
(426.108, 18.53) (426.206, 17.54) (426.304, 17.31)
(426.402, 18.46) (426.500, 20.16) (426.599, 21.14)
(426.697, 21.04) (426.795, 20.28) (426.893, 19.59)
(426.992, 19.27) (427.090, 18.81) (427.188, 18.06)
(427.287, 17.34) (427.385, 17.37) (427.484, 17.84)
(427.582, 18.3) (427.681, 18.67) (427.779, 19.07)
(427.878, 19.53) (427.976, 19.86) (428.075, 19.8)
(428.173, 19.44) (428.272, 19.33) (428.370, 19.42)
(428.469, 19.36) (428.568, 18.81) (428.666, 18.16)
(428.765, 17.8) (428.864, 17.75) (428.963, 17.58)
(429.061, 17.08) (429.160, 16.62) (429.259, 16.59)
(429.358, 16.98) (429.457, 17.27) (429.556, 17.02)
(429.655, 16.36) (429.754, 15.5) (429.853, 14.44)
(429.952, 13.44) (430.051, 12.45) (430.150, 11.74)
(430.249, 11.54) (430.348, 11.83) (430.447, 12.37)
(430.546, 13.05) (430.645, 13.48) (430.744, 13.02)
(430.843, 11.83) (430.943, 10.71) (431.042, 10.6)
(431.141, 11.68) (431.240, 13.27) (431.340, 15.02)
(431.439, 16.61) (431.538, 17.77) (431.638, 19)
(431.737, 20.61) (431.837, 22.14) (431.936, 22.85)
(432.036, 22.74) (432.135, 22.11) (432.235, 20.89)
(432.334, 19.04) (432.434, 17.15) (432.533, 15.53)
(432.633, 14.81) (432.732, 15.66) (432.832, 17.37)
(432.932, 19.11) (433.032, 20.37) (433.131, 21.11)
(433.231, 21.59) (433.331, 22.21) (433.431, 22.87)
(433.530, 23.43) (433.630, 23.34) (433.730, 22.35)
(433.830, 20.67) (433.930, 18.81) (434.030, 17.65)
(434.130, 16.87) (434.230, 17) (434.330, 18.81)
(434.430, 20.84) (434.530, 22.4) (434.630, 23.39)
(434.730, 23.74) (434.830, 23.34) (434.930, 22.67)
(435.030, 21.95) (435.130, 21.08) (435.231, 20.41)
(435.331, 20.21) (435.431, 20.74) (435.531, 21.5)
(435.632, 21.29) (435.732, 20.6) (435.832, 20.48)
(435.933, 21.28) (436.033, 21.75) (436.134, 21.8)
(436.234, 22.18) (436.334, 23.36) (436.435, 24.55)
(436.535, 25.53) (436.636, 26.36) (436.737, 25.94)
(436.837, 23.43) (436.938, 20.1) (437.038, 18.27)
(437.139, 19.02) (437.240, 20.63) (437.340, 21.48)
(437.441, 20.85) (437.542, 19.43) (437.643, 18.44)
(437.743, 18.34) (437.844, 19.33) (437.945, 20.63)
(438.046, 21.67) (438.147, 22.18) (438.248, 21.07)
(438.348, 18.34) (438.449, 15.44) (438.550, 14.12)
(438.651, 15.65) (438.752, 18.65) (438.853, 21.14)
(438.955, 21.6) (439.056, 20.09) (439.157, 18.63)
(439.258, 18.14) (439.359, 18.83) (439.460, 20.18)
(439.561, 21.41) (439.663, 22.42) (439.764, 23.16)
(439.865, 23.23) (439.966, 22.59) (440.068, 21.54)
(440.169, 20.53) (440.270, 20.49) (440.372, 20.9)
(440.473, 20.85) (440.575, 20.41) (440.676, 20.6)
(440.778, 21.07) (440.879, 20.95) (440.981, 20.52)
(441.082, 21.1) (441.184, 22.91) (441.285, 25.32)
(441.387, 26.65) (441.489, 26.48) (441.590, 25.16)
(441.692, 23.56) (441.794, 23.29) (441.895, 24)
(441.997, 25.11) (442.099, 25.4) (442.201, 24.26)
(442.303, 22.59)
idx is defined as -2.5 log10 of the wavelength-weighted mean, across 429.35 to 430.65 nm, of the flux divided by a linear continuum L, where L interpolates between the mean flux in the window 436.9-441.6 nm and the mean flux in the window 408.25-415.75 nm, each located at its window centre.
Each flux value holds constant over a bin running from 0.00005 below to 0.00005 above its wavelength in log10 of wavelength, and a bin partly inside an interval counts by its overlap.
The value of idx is 0.39 mag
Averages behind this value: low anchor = 19.2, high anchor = 20.6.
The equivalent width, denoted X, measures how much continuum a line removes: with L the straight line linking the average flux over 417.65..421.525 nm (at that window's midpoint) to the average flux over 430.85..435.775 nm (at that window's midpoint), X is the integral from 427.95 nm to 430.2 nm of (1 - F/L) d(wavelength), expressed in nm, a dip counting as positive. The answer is 0.27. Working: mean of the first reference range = 19.2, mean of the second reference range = 19.4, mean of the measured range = 17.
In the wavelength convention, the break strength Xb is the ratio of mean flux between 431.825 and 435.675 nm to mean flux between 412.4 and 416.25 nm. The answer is 1.1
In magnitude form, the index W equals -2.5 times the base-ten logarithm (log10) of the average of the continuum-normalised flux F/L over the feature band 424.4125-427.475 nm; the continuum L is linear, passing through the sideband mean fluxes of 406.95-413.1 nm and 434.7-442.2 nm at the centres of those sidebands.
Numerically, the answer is 0.08 mag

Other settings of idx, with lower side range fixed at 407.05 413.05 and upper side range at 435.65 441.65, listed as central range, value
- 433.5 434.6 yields 0.03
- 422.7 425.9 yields 0.08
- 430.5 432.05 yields 0.29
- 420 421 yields 0.04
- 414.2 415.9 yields 0.03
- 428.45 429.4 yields 0.16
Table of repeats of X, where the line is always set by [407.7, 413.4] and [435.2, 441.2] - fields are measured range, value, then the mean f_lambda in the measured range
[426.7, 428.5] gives 0.10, 19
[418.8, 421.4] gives 0.08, 19.1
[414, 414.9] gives 0.03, 18.7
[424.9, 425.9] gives 0.08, 18.3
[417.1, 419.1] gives 0.07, 18.9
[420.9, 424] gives 0.12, 19.1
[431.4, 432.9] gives 0.11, 19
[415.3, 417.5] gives 0.00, 19.5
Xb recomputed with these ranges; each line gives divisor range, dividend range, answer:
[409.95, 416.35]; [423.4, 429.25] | 1.00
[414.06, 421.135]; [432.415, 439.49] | 1.07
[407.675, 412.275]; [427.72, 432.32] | 0.86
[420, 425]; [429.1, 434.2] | 0.89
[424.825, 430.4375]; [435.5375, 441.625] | 1.19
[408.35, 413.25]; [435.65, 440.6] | 1.07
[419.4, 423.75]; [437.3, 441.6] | 1.10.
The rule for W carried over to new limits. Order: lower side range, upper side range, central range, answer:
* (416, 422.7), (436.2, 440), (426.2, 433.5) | 0.15 mag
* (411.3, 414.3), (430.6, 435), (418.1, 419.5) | -0.02 mag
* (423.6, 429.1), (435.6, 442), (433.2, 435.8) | -0.03 mag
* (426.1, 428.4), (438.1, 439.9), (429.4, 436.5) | 0.04 mag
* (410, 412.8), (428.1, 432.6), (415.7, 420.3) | -0.07 mag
